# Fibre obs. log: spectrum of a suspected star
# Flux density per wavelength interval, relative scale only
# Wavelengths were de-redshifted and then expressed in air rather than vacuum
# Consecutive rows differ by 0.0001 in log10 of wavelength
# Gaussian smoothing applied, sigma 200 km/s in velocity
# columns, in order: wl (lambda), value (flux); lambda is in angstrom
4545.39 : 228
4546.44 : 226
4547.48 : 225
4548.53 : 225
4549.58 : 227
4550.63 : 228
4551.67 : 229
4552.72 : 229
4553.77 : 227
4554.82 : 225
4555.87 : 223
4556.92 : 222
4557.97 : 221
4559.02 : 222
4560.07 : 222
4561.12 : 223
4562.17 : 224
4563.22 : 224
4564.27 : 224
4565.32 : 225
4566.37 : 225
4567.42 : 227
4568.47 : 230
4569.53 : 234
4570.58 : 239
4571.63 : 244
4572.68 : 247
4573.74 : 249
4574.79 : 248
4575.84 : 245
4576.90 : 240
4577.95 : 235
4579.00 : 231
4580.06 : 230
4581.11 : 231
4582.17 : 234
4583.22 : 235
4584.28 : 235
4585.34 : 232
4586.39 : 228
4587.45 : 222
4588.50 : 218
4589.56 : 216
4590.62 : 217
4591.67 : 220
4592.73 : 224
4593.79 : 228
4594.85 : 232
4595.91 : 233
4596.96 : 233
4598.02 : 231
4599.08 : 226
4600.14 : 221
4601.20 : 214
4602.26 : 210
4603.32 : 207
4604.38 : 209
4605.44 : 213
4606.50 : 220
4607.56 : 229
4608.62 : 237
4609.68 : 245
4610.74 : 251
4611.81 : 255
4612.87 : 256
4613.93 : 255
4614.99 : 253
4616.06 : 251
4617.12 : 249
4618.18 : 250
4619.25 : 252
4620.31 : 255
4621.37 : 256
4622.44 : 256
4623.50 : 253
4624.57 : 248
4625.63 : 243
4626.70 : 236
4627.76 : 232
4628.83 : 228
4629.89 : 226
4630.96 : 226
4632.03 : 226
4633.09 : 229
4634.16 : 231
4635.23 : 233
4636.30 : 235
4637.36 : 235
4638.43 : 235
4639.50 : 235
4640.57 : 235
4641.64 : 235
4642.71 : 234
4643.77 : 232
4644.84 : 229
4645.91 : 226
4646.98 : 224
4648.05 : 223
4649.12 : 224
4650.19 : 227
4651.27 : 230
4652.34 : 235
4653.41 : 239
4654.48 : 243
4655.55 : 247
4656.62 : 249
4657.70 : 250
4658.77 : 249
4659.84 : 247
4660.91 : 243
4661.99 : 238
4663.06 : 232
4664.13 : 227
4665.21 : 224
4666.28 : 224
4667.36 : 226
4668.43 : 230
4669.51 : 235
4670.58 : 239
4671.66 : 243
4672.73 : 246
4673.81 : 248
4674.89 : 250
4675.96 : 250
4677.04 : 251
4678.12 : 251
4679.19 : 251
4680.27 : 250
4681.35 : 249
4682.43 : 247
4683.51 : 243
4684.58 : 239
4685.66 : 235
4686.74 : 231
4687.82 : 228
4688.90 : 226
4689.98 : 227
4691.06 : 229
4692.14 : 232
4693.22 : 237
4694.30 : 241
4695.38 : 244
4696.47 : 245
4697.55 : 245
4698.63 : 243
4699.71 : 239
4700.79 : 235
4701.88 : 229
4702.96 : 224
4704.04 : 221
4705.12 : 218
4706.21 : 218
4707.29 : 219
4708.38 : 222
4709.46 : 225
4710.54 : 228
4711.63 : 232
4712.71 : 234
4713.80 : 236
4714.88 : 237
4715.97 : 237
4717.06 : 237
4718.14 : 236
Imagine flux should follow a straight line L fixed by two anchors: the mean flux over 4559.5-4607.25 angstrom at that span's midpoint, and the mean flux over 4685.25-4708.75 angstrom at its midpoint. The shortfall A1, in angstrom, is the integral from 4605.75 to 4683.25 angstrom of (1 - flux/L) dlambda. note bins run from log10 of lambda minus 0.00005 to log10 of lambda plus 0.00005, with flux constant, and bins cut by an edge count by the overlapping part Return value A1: -3.33 angstrom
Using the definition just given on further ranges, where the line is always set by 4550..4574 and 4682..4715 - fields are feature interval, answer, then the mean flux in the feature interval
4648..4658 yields -0.25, 237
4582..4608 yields 0.70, 223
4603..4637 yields -1.31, 239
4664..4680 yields -0.58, 240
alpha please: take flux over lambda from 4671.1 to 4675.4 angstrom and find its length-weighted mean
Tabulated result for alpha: 246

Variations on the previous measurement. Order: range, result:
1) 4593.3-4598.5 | 232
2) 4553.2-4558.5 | 223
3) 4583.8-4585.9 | 234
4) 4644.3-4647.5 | 226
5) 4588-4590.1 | 216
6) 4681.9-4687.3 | 239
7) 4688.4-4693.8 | 230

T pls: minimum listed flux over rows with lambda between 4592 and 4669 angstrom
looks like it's 207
